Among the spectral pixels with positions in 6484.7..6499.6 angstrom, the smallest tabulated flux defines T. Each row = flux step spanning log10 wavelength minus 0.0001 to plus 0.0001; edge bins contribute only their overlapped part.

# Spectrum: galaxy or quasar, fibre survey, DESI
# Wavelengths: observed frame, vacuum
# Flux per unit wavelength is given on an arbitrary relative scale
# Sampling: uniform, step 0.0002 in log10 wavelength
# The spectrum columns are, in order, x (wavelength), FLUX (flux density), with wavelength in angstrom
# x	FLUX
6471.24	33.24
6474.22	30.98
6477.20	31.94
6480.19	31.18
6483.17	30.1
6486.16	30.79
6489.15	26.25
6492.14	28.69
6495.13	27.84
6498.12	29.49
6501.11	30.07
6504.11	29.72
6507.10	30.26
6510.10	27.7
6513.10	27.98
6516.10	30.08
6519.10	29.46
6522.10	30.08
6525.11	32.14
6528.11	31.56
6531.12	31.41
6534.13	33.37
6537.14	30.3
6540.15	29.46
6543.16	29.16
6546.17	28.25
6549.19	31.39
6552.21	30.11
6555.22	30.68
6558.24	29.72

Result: 26.25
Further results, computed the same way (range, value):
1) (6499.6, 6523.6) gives 27.7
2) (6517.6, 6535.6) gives 29.46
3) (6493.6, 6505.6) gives 27.84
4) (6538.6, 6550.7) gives 28.25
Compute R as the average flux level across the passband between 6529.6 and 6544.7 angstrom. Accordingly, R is 30.7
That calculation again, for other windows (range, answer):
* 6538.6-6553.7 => 29.7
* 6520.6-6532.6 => 31.3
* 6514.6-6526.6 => 30.4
